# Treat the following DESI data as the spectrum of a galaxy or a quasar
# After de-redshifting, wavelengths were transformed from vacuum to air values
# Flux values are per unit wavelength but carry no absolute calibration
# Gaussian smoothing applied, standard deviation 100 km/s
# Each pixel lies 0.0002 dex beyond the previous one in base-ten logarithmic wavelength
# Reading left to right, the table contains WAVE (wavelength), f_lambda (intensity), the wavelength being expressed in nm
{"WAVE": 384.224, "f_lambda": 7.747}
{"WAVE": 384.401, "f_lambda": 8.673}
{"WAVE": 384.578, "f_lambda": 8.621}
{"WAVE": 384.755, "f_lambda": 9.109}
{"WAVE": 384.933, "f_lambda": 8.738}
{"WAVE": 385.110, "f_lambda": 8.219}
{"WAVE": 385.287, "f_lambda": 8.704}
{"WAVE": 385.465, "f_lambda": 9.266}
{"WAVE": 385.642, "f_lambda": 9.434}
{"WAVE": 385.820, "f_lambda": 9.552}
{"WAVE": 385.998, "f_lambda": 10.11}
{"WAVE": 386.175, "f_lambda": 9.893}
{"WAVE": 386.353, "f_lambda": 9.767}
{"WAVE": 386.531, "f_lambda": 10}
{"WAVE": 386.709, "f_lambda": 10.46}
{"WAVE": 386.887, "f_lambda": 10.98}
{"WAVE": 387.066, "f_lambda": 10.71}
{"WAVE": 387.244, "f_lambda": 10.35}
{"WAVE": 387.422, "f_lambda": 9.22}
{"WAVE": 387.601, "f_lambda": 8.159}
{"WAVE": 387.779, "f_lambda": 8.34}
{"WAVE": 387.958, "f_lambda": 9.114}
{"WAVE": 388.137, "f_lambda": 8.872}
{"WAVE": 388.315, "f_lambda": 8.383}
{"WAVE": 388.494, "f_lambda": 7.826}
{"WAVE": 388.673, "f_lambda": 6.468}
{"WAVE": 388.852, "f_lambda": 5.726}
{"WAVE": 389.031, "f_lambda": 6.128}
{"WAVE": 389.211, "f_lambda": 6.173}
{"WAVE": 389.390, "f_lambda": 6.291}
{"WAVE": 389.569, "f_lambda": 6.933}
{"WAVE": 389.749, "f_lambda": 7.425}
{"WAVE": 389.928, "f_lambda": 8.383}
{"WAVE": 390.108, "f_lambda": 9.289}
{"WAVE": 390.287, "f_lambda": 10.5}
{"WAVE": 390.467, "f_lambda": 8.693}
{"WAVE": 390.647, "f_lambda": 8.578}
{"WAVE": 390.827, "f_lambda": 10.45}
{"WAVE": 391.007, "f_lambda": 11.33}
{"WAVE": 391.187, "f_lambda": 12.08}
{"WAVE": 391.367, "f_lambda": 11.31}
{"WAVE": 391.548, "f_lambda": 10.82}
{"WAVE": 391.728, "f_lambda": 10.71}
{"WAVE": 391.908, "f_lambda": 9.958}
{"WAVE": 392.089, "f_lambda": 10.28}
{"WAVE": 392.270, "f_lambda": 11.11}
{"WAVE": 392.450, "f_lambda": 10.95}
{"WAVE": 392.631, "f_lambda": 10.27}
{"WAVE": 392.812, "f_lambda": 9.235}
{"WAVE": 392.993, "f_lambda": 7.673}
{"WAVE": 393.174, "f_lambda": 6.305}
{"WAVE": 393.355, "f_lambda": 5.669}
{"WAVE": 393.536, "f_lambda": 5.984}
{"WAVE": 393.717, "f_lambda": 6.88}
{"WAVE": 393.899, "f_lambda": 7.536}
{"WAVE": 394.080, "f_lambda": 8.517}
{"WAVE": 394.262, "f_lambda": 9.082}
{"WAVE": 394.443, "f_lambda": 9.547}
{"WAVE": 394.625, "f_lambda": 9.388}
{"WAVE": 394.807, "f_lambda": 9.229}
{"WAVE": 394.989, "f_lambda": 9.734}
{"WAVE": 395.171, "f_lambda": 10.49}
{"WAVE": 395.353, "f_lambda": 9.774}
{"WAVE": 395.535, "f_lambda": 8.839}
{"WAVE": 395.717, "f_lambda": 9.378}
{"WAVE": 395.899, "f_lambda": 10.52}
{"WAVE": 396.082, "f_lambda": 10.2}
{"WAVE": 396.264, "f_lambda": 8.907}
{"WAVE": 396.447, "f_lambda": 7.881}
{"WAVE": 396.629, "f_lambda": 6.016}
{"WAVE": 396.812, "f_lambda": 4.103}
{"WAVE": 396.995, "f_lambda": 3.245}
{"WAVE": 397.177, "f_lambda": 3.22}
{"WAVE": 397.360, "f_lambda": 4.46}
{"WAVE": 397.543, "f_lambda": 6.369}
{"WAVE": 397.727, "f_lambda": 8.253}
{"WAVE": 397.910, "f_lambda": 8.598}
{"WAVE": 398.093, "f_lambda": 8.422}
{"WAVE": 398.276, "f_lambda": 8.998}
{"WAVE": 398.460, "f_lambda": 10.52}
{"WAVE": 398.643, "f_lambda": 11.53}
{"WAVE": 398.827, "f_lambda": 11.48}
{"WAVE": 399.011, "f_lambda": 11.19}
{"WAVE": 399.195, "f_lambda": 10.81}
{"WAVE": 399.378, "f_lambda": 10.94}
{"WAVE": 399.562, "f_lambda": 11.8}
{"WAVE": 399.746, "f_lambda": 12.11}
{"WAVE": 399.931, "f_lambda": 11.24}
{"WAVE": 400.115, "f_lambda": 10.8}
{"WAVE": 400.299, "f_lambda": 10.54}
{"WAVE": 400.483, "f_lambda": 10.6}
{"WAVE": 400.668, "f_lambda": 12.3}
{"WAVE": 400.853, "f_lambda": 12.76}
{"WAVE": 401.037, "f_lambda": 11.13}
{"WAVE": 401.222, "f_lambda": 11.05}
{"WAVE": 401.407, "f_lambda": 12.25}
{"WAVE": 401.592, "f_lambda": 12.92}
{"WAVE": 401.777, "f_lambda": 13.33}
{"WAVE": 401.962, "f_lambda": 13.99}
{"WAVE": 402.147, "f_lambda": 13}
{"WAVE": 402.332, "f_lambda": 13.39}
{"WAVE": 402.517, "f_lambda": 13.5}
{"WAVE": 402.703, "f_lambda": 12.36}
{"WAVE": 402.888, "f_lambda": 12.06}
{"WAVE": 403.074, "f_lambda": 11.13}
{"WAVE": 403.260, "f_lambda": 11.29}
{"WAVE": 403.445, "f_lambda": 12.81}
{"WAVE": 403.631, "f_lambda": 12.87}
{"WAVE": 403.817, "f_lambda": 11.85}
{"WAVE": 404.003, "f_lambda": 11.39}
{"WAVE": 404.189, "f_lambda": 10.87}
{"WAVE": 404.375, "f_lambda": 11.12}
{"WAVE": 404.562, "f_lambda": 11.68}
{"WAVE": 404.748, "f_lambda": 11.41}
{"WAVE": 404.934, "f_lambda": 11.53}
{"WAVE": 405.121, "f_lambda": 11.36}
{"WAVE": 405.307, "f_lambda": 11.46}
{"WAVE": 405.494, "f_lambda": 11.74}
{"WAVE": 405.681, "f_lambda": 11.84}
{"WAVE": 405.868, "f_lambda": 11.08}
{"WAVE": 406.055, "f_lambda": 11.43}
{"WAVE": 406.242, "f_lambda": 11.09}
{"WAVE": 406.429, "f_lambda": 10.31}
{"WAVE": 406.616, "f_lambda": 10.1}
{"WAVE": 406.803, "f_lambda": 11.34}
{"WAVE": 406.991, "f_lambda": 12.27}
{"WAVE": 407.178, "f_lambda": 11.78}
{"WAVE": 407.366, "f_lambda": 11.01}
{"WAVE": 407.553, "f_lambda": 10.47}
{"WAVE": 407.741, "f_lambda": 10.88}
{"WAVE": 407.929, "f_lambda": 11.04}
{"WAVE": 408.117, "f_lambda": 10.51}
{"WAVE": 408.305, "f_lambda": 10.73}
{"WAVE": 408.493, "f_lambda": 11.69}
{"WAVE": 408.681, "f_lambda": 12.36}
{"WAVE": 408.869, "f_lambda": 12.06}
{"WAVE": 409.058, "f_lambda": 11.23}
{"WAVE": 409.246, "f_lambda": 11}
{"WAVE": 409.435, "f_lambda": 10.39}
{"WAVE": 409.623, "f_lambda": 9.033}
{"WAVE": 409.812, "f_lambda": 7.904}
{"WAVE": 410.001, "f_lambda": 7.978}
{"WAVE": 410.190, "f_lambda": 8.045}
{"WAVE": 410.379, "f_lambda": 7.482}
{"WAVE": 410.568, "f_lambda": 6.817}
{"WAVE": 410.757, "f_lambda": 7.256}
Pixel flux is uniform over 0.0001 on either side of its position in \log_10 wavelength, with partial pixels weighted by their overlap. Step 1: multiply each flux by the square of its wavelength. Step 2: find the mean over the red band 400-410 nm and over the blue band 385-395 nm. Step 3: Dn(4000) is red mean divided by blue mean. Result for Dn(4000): 1.38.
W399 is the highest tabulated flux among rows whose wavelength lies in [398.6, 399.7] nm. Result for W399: 11.8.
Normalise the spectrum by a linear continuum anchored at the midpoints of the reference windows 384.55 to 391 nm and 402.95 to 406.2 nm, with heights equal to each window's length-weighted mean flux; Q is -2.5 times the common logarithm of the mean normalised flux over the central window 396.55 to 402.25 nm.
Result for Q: 0.09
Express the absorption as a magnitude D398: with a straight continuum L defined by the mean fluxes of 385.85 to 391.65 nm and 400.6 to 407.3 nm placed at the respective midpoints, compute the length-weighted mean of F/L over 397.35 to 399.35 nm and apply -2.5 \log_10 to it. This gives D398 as 0.16 mag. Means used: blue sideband 9.03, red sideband 11.9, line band 9.4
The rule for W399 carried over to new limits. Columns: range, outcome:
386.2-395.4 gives 12.08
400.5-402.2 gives 13.99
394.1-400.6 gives 12.11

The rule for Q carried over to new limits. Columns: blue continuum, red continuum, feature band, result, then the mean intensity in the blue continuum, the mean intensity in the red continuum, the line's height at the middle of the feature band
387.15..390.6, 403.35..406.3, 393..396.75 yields 0.11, 8.03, 11.6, 9.37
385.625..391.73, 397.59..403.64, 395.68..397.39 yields 0.48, 9.07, 11.5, 10.6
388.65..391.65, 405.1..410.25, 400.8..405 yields -0.19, 8.68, 10.8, 10.2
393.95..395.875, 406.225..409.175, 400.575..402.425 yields -0.22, 9.4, 11.2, 10.3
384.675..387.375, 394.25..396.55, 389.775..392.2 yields -0.06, 9.68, 9.46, 9.56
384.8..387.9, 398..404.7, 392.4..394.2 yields 0.32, 9.51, 11.7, 10.5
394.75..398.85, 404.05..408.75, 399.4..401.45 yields -0.22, 8.21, 11.2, 9.35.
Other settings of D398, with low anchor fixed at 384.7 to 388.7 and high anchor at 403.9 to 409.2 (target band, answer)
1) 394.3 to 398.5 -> 0.26 mag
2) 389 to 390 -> 0.35 mag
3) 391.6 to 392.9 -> -0.06 mag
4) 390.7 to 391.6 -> -0.15 mag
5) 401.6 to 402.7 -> -0.22 mag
